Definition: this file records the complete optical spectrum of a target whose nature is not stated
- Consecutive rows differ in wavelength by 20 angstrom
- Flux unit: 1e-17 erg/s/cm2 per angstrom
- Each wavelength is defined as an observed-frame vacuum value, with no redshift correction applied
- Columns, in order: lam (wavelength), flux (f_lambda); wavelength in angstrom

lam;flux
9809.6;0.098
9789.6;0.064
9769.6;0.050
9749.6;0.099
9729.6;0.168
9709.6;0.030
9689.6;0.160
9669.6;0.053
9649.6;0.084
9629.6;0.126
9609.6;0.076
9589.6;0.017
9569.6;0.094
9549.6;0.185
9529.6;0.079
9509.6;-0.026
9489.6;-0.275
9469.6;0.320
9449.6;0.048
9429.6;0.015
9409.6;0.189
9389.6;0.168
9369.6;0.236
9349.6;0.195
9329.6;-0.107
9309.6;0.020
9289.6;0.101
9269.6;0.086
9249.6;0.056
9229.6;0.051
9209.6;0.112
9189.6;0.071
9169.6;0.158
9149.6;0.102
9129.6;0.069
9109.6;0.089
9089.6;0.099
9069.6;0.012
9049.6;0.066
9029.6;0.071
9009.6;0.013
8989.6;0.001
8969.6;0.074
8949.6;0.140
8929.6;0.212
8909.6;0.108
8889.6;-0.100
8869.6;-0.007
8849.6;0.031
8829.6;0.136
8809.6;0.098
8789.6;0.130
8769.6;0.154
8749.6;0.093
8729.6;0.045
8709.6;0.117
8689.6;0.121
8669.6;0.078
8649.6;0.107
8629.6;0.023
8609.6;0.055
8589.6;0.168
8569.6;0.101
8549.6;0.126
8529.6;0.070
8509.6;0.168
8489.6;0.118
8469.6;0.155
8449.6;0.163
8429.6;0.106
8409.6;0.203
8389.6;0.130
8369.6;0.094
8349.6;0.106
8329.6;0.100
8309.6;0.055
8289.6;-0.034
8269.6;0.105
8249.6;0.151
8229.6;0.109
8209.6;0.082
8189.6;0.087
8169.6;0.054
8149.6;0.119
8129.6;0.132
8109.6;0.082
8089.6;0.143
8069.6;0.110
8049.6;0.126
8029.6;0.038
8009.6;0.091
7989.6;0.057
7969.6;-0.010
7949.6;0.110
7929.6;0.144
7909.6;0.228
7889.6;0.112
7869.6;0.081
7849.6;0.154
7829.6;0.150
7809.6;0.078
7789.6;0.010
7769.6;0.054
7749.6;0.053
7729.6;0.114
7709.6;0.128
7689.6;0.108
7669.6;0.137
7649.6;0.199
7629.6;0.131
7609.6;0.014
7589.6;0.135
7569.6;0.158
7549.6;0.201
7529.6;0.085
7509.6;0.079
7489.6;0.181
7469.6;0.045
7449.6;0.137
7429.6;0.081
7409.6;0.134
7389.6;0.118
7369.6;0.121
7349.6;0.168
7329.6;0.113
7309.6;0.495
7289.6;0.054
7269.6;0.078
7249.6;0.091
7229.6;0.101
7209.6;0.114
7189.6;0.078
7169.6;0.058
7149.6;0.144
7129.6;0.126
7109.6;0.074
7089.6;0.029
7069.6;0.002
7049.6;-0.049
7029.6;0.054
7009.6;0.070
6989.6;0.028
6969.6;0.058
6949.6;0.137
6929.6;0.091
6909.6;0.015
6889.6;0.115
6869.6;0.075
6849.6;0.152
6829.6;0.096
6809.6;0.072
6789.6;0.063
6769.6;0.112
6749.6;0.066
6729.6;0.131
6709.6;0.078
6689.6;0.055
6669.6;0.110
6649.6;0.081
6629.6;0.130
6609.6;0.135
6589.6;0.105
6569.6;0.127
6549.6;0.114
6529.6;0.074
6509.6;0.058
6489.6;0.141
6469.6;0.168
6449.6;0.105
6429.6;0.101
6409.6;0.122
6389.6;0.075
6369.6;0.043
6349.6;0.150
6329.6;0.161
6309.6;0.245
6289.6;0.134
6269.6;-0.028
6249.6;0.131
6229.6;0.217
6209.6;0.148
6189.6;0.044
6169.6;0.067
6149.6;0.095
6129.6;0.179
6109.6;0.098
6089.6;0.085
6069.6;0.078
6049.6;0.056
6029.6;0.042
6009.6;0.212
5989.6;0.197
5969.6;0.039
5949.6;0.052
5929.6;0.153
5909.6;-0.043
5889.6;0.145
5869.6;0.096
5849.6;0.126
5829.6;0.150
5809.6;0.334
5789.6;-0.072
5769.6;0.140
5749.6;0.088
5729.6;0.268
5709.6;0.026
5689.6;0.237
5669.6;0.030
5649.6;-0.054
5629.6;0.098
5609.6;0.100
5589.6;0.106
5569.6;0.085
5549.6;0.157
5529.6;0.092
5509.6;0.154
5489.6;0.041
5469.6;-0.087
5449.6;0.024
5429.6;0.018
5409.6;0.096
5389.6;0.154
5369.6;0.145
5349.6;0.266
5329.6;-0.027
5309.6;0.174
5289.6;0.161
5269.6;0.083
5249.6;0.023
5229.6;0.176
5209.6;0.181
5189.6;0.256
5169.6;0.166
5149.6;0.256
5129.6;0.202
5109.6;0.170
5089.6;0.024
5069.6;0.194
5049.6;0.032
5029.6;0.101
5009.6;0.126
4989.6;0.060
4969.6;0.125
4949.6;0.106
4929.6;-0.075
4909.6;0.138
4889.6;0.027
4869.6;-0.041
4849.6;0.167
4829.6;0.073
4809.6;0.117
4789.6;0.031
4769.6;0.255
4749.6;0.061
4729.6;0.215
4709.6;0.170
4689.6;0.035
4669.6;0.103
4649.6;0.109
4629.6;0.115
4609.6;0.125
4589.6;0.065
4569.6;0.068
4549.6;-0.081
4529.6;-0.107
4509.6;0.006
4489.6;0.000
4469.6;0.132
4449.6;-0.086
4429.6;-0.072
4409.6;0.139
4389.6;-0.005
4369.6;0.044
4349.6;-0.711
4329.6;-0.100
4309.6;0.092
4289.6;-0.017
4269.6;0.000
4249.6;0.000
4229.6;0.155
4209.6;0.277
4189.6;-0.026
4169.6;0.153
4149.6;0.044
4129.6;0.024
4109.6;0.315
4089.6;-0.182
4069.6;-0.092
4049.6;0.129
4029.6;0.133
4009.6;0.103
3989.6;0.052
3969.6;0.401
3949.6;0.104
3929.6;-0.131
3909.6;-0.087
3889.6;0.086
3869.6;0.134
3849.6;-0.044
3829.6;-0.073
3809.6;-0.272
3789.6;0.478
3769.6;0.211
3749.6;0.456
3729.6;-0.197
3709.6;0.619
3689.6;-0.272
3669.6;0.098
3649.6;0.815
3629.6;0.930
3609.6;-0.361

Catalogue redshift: 0.96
